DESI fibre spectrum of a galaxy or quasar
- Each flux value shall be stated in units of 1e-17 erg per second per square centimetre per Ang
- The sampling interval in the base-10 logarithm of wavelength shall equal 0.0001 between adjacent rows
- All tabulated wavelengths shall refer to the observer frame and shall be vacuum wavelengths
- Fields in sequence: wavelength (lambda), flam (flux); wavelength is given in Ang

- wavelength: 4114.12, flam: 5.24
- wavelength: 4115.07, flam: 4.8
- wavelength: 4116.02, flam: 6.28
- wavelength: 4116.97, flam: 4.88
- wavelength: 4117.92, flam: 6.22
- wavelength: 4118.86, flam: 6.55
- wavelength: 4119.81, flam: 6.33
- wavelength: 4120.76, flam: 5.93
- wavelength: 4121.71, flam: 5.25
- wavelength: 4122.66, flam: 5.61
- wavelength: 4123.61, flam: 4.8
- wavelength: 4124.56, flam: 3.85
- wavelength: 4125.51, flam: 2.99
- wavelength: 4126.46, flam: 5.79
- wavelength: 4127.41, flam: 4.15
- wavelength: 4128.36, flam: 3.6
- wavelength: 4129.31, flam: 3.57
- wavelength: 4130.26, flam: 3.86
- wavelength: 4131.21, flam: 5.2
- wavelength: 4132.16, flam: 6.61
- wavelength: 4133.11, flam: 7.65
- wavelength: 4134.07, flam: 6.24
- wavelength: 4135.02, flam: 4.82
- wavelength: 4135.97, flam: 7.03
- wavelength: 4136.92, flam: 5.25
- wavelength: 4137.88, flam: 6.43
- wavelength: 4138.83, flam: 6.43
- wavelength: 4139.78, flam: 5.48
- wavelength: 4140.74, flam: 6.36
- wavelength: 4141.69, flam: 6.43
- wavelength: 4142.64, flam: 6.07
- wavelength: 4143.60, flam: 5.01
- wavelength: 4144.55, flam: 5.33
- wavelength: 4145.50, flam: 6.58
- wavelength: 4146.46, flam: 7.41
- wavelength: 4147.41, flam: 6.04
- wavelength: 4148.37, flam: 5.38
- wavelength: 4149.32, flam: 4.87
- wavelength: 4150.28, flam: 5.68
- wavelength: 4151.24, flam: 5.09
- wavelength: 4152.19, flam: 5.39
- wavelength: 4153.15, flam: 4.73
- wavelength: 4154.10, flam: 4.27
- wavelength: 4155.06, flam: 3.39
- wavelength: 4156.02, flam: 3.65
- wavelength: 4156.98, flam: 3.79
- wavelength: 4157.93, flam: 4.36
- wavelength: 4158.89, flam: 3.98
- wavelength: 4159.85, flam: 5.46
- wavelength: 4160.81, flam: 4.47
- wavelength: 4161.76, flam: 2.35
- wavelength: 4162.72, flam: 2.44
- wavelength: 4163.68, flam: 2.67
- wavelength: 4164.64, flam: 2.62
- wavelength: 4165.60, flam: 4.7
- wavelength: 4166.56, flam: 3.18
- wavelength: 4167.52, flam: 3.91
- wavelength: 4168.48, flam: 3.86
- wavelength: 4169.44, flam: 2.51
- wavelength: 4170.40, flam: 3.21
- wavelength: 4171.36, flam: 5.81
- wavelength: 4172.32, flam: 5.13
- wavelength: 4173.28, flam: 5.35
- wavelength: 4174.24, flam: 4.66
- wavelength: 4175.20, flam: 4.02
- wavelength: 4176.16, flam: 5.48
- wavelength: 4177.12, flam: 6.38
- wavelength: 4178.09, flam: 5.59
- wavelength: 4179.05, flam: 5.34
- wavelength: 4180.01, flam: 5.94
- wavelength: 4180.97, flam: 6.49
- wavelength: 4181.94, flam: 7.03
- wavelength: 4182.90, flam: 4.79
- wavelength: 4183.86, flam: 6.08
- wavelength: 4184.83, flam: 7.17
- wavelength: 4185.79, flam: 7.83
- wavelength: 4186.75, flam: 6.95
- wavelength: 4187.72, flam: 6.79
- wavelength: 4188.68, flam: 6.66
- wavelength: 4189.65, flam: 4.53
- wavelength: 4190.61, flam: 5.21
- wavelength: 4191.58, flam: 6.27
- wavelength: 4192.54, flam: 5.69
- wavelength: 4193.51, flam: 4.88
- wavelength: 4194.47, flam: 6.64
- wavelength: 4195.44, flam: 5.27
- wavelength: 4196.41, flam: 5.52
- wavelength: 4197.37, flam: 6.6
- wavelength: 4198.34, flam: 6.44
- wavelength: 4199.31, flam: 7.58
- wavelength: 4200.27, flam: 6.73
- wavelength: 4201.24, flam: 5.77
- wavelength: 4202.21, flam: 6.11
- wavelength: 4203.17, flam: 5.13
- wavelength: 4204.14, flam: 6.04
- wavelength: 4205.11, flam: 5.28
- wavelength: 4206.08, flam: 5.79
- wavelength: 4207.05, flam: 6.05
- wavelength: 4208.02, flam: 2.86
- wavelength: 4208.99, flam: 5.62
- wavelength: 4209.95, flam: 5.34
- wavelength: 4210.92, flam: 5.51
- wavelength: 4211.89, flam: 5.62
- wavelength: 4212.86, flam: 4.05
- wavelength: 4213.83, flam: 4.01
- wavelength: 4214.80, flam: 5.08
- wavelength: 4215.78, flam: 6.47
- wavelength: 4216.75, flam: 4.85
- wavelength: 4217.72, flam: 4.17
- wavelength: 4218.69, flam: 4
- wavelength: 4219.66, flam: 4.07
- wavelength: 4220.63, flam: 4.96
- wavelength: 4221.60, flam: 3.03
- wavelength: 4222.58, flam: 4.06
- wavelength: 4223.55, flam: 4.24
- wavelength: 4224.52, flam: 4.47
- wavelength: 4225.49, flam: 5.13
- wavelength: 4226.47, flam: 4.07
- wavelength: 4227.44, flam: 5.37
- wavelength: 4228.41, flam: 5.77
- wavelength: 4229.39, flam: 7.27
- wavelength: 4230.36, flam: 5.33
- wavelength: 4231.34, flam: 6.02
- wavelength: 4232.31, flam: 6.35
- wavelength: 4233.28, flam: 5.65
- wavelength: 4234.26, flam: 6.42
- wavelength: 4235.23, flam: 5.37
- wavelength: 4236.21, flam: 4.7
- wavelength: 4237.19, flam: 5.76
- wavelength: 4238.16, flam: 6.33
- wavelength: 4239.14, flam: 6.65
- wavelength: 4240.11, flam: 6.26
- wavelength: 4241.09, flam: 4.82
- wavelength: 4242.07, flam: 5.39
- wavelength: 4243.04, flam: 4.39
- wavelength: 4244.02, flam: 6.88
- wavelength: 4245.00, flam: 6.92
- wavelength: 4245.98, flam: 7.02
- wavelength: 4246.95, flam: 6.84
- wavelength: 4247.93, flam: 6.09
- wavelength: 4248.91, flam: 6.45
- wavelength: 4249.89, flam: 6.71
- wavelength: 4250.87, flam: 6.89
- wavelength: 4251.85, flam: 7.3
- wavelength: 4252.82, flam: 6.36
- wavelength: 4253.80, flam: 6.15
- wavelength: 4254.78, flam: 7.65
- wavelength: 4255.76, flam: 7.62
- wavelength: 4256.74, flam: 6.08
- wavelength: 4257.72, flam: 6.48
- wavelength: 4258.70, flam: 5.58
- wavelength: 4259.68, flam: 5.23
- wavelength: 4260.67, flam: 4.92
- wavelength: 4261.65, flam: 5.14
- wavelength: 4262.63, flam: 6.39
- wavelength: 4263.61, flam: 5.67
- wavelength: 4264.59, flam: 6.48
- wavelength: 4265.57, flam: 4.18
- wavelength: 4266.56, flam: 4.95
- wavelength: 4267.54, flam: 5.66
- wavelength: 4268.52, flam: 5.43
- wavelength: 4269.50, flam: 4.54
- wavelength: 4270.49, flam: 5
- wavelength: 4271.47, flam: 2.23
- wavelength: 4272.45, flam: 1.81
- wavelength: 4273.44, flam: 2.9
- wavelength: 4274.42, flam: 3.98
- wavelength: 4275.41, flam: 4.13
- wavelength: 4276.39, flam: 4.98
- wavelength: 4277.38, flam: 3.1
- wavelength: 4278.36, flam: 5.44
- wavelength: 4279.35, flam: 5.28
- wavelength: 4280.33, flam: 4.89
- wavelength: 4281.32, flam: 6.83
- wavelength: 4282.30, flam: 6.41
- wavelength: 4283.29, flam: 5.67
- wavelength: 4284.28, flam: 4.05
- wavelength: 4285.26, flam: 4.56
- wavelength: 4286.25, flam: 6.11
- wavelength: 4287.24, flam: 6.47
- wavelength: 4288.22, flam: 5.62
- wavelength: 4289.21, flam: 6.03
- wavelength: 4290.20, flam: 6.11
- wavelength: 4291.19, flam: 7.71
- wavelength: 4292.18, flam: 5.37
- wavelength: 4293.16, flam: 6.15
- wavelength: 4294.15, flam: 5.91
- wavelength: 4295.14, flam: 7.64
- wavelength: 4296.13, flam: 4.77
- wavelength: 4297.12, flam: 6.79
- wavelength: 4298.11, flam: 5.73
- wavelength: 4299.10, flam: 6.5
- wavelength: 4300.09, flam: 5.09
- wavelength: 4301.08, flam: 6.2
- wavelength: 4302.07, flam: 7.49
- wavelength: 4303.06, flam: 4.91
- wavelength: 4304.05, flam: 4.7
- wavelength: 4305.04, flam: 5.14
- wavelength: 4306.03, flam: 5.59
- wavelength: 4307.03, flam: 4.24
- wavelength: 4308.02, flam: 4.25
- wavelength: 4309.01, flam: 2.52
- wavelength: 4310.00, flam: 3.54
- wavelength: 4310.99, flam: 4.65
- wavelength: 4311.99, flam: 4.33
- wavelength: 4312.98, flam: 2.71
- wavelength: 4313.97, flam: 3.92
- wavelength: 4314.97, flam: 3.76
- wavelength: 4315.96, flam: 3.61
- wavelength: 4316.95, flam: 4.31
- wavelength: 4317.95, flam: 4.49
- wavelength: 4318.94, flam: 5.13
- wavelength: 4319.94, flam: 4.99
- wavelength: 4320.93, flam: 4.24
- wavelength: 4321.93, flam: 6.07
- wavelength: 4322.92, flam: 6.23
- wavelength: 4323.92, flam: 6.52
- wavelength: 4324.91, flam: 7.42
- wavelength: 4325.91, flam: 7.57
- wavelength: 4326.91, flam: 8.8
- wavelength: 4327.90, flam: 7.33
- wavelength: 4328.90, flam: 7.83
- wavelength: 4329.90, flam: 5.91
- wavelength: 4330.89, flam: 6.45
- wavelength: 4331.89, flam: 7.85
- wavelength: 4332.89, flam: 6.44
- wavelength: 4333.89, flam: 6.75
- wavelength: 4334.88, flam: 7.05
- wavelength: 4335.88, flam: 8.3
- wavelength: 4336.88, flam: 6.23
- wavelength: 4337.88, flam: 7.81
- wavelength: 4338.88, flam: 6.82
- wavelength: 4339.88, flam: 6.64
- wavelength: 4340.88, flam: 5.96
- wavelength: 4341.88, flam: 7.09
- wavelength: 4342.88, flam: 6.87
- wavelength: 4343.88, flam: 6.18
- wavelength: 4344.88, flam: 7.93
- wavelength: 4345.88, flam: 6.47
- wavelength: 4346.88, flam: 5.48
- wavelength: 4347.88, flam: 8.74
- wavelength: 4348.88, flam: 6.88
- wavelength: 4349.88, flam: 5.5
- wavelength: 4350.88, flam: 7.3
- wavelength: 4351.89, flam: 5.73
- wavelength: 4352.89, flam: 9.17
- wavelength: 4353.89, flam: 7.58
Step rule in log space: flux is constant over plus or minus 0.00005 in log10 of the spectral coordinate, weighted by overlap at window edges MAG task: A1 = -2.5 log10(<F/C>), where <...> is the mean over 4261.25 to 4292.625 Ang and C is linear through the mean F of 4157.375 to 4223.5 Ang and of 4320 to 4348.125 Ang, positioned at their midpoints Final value 0.21 mag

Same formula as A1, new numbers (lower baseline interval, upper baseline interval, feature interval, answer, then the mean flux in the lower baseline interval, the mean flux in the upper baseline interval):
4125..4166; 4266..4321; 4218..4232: 0.03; 4.97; 4.98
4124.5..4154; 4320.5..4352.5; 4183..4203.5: -0.06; 5.47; 6.84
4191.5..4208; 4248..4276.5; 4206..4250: 0.06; 5.89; 5.42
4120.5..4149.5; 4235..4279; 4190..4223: 0.04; 5.49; 5.53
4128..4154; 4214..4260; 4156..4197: 0.13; 5.64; 5.71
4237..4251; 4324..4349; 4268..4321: 0.32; 6.22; 7.07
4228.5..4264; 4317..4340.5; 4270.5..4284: 0.38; 6.14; 6.6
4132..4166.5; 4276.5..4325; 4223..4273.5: -0.09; 5.08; 5.27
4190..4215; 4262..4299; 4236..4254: -0.15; 5.58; 5.28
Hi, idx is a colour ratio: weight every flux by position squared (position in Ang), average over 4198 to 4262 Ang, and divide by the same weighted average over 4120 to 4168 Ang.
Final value 1.20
